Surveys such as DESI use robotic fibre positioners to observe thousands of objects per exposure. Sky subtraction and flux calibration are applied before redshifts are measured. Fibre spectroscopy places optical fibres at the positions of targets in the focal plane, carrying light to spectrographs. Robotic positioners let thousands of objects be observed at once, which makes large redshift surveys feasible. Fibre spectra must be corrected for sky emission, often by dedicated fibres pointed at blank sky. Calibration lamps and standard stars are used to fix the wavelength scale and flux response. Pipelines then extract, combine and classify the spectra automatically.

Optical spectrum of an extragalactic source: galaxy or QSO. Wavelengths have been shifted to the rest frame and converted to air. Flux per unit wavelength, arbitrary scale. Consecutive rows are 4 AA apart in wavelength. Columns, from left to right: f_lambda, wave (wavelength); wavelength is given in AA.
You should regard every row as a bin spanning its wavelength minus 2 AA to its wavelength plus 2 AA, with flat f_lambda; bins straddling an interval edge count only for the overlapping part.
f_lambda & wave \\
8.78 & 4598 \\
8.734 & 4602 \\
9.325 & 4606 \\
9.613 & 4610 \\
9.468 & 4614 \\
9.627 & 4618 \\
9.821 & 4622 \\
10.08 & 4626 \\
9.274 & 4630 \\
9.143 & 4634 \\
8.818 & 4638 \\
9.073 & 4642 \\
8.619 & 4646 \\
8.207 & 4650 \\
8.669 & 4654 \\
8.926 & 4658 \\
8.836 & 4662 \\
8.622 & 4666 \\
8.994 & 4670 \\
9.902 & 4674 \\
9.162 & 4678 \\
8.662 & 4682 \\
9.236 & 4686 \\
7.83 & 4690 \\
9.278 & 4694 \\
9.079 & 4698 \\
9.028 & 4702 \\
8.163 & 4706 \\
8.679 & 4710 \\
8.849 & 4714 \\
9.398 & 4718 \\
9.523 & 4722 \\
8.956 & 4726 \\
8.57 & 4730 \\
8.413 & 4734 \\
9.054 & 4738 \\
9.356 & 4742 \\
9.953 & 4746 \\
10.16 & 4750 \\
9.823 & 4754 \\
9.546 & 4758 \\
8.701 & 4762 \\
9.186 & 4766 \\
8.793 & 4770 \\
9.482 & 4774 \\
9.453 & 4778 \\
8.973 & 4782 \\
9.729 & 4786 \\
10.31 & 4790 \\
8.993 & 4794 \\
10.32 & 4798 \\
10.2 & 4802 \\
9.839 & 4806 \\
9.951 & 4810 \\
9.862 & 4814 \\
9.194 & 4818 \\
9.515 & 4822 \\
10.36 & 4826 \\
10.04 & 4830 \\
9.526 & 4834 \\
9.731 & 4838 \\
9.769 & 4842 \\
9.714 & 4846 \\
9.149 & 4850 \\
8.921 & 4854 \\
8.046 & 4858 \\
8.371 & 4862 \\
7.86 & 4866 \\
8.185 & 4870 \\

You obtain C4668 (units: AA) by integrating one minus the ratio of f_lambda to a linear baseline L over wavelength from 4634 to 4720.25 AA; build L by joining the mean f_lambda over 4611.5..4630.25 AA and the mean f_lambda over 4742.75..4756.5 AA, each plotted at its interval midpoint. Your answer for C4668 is 8.1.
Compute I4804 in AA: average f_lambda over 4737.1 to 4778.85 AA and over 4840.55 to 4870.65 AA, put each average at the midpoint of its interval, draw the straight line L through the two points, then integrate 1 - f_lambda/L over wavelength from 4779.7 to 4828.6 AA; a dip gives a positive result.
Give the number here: -3.6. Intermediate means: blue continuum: 9.42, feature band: 9.77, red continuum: 8.76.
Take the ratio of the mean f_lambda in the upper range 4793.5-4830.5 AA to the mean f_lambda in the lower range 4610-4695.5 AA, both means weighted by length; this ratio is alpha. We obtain 1.1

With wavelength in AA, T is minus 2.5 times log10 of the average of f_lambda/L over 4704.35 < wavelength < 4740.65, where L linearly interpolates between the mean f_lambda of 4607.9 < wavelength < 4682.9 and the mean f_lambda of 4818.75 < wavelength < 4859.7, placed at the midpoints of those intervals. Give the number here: 0.05 mag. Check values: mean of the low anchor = 9.14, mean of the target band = 8.86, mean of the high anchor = 9.48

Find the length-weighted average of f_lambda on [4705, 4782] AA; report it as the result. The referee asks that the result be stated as 9.17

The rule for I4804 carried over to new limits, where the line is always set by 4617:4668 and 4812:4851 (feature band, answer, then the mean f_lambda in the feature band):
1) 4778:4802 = -0.3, 9.69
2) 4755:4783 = 0.9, 9.19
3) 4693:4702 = 0.1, 9.13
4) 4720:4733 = 0.5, 8.97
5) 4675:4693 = 0.7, 8.82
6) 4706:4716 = 0.7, 8.64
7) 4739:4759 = -0.7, 9.74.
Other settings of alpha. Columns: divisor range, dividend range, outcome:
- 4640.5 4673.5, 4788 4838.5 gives 1.12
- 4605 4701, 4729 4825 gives 1.04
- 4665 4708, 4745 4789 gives 1.06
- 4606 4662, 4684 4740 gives 0.97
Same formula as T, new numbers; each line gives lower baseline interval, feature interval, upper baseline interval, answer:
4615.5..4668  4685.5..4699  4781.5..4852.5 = 0.06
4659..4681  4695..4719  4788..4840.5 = 0.05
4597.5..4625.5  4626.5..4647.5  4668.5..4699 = 0.02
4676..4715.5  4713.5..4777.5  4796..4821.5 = 0.00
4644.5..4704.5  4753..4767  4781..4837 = 0.02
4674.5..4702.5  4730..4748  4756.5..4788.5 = 0.00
